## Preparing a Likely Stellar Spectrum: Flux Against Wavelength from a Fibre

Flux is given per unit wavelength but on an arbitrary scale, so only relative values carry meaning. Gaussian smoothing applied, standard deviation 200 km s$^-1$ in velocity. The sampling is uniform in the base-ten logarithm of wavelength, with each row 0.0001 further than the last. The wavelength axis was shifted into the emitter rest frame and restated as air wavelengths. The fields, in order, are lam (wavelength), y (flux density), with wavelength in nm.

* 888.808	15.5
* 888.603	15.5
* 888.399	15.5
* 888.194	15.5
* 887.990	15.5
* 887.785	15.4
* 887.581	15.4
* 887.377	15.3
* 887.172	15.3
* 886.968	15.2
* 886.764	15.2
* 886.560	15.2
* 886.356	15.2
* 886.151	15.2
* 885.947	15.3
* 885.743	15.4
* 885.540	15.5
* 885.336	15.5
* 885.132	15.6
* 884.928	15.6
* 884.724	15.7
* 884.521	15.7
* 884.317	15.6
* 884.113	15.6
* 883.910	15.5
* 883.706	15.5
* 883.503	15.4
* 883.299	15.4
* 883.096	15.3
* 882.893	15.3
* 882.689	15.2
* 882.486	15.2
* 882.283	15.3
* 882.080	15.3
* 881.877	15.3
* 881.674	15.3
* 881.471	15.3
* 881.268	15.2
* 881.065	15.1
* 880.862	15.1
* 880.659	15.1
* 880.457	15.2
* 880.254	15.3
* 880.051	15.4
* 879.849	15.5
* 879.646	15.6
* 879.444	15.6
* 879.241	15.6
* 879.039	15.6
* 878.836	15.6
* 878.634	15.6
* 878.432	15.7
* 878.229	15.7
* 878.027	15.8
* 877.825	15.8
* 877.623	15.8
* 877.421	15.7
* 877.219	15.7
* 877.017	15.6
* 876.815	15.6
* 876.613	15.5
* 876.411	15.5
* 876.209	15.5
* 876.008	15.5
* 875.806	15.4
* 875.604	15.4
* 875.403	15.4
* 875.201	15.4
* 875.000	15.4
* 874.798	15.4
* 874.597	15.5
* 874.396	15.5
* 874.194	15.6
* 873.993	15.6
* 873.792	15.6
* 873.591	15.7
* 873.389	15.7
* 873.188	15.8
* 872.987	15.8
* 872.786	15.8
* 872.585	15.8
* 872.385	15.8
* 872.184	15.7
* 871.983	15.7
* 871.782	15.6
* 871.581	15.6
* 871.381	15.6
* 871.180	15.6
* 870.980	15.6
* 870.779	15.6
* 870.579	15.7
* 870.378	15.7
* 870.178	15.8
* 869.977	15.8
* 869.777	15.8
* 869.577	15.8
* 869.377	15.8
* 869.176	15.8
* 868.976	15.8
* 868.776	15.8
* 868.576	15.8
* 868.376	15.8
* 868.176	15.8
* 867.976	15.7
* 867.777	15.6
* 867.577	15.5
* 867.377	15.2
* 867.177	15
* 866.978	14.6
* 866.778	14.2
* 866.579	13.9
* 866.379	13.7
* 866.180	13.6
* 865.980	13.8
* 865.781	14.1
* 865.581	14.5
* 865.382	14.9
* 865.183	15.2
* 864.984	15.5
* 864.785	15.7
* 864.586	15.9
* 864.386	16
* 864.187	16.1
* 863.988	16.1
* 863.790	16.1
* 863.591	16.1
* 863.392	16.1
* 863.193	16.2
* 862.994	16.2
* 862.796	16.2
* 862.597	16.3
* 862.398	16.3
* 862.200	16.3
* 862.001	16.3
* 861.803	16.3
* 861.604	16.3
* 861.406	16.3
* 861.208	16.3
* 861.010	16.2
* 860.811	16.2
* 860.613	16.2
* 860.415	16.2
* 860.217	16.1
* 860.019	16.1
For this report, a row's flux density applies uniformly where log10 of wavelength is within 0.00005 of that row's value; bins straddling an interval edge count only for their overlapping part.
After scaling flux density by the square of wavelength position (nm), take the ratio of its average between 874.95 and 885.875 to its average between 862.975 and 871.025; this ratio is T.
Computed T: 1.04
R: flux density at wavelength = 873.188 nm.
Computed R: 15.8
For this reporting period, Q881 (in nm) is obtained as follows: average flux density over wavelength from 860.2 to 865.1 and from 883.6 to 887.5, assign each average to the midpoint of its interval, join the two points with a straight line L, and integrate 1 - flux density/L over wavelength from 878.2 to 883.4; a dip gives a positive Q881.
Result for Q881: 0.07 nm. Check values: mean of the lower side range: 16.1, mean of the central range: 15.4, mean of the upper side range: 15.4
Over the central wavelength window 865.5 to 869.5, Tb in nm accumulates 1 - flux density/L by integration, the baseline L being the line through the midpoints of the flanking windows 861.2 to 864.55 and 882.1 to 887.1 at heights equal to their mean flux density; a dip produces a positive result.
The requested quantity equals 0.254 nm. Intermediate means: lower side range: 16.2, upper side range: 15.4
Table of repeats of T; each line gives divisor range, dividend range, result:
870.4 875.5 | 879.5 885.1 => 1.01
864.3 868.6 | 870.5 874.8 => 1.06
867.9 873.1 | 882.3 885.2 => 1.01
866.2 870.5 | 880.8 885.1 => 1.04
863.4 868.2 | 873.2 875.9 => 1.05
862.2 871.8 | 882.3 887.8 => 1.04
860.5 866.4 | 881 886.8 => 1.02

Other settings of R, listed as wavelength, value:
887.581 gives 15.4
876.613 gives 15.5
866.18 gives 13.6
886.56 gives 15.2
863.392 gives 16.1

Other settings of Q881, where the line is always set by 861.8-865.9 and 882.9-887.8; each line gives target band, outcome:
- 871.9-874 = -0.01 nm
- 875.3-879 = -0.01 nm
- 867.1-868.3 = 0.02 nm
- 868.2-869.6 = -0.01 nm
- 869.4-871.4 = 0.00 nm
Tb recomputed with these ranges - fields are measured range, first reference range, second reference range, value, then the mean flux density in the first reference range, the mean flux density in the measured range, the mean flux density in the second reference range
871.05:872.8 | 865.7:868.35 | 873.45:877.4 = -0.06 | 14.7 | 15.7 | 15.5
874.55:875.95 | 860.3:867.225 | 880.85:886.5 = 0.00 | 15.6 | 15.4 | 15.4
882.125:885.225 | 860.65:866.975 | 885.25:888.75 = -0.01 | 15.6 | 15.5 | 15.4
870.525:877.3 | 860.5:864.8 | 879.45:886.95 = 0.06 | 16.2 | 15.6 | 15.4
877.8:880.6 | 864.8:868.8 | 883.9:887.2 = -0.06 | 14.9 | 15.6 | 15.4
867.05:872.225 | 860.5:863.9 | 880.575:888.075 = 0.09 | 16.2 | 15.7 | 15.4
